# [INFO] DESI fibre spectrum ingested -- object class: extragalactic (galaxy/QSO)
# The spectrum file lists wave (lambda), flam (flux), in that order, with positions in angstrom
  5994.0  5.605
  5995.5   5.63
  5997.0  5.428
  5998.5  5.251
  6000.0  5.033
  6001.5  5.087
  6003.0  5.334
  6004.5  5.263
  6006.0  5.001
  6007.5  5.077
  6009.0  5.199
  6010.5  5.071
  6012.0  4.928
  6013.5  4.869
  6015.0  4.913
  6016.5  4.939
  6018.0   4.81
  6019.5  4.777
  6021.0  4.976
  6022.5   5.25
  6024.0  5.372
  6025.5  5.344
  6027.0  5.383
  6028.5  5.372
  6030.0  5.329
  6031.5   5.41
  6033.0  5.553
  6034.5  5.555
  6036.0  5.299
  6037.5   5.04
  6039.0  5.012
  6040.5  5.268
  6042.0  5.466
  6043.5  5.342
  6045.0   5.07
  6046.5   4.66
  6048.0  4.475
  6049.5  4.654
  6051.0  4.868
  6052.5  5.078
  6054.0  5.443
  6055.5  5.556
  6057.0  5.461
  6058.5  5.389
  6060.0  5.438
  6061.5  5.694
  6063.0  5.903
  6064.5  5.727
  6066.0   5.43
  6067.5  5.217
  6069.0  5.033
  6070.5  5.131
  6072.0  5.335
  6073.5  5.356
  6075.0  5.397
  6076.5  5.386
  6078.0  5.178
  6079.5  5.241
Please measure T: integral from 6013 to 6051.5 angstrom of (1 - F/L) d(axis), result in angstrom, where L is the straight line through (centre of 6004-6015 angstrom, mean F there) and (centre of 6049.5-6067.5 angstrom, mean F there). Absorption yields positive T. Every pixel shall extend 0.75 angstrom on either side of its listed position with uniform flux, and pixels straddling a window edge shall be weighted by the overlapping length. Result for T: 0.69 angstrom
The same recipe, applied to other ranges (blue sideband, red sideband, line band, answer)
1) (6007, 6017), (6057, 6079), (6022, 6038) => -0.7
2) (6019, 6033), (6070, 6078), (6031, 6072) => 0.2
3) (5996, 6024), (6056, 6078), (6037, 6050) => 0.7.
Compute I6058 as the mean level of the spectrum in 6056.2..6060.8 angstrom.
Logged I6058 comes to 5.43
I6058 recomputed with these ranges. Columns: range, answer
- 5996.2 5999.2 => 5.35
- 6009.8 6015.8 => 4.94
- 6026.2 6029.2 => 5.38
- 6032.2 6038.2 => 5.36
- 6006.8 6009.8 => 5.14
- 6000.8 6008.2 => 5.15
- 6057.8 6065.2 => 5.63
